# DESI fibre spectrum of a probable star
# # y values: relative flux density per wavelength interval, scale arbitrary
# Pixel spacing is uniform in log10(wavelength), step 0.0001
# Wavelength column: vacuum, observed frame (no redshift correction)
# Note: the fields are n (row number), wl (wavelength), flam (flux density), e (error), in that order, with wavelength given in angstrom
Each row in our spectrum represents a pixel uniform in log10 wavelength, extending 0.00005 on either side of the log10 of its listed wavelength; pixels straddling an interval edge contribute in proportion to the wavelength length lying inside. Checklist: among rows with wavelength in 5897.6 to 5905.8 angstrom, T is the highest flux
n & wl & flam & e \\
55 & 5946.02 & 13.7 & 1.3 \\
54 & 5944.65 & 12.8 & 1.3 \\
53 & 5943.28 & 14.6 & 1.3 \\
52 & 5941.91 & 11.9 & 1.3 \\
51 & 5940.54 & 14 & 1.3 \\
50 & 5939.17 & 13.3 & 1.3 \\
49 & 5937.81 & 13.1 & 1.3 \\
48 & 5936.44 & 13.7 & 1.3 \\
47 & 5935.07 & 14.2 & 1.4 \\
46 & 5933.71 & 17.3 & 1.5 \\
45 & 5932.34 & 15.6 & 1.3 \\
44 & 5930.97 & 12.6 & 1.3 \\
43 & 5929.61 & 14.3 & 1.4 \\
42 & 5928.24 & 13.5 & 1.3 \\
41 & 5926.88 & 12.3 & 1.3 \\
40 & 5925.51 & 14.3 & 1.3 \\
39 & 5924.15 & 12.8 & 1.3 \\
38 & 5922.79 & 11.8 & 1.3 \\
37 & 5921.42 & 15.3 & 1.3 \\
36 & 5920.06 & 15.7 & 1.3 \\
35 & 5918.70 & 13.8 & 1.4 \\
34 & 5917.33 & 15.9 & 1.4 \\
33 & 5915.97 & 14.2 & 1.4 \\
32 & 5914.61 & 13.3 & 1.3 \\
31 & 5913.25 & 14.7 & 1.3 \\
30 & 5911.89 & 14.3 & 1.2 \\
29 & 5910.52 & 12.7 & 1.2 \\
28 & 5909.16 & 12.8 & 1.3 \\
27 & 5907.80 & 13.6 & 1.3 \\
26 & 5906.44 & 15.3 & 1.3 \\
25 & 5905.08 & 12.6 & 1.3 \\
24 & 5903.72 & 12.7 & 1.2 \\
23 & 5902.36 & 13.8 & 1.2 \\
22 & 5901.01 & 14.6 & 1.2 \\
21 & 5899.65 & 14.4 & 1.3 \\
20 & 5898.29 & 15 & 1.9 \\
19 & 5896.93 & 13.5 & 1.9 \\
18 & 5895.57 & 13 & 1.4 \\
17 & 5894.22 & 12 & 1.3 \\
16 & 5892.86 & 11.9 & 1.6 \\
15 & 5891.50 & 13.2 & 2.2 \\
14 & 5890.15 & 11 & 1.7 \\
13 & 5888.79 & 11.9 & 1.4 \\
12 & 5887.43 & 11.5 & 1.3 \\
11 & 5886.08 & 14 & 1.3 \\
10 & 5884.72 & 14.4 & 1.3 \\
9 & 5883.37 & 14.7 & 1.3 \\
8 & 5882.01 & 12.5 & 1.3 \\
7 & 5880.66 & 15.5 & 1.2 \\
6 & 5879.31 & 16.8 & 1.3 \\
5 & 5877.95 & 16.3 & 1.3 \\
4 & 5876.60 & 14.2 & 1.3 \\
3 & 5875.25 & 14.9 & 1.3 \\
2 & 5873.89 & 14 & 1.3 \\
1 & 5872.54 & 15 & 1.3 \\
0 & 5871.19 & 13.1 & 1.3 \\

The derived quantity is 15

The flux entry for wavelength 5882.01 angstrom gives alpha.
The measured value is 12.5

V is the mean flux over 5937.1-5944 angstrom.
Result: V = 13.4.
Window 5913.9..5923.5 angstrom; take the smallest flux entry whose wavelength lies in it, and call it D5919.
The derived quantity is 11.8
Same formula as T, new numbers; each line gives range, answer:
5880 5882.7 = 15.5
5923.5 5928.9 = 14.3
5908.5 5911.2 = 12.8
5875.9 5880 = 16.8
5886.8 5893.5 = 13.2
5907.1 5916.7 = 14.7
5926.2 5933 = 15.6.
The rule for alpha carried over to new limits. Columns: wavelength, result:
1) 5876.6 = 14.2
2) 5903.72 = 12.7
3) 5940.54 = 14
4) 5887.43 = 11.5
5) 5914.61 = 13.3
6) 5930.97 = 12.6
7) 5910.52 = 12.7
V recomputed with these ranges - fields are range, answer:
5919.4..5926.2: 14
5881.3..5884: 13.6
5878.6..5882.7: 14.9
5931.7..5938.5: 14.8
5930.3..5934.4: 15.2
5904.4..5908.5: 13.8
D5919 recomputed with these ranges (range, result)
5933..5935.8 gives 14.2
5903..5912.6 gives 12.6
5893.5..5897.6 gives 12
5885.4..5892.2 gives 11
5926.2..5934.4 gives 12.3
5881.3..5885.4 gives 12.5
